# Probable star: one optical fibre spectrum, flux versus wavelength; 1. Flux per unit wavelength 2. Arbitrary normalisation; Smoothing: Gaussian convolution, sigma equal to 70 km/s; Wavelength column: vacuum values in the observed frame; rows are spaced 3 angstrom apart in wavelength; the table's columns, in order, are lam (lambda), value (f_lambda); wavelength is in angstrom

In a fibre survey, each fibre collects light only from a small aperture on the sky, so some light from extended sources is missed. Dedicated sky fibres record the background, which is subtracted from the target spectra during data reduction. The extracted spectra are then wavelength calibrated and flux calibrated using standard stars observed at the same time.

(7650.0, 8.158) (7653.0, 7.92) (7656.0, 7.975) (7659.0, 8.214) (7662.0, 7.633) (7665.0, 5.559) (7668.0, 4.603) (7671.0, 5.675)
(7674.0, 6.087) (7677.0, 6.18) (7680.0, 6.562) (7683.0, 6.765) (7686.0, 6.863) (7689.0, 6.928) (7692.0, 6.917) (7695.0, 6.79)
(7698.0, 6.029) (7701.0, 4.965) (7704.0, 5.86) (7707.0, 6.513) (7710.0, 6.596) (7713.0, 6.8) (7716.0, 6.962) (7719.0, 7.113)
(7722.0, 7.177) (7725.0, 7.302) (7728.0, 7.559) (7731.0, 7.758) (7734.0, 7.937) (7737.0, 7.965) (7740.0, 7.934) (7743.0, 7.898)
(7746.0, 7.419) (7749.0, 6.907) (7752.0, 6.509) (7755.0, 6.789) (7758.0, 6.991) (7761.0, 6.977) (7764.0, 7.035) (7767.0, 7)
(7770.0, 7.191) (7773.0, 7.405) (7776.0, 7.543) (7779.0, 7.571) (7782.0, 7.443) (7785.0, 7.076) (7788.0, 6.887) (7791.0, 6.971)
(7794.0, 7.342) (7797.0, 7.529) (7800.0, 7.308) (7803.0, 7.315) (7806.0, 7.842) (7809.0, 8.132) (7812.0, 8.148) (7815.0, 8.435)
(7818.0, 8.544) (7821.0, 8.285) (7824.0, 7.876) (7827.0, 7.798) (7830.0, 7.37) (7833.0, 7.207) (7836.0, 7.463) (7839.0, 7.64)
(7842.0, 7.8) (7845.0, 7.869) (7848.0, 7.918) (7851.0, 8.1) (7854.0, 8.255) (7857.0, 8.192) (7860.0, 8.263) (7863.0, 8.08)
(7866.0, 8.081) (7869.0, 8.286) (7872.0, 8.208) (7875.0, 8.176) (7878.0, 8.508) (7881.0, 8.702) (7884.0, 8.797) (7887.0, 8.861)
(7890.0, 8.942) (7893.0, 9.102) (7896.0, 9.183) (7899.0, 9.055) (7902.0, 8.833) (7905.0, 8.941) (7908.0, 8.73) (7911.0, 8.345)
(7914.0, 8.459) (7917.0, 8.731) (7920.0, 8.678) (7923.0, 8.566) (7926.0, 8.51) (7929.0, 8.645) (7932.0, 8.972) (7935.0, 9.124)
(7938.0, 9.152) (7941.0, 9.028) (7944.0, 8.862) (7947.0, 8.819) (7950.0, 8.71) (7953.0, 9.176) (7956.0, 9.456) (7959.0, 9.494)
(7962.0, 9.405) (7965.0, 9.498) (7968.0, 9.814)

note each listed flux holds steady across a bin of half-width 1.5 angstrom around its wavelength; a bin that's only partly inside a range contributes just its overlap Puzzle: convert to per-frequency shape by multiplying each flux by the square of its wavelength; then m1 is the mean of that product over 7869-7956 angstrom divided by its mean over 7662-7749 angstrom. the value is 1.37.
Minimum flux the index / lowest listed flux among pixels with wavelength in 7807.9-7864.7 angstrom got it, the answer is 7.207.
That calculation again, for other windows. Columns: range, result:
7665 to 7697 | 4.603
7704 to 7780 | 5.86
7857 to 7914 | 8.08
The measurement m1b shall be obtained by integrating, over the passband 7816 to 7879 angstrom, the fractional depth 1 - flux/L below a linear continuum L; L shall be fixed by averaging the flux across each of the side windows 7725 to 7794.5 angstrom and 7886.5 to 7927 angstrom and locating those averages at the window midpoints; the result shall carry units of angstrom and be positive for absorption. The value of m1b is 1.5 angstrom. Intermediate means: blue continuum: 7.31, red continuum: 8.78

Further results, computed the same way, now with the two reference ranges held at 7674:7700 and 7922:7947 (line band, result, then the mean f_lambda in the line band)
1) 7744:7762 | 0.55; 6.96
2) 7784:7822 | -0.15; 7.68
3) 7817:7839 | 0.30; 7.76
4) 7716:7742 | -2.26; 7.56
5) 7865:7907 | -1.42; 8.7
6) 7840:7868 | 0.19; 8.06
